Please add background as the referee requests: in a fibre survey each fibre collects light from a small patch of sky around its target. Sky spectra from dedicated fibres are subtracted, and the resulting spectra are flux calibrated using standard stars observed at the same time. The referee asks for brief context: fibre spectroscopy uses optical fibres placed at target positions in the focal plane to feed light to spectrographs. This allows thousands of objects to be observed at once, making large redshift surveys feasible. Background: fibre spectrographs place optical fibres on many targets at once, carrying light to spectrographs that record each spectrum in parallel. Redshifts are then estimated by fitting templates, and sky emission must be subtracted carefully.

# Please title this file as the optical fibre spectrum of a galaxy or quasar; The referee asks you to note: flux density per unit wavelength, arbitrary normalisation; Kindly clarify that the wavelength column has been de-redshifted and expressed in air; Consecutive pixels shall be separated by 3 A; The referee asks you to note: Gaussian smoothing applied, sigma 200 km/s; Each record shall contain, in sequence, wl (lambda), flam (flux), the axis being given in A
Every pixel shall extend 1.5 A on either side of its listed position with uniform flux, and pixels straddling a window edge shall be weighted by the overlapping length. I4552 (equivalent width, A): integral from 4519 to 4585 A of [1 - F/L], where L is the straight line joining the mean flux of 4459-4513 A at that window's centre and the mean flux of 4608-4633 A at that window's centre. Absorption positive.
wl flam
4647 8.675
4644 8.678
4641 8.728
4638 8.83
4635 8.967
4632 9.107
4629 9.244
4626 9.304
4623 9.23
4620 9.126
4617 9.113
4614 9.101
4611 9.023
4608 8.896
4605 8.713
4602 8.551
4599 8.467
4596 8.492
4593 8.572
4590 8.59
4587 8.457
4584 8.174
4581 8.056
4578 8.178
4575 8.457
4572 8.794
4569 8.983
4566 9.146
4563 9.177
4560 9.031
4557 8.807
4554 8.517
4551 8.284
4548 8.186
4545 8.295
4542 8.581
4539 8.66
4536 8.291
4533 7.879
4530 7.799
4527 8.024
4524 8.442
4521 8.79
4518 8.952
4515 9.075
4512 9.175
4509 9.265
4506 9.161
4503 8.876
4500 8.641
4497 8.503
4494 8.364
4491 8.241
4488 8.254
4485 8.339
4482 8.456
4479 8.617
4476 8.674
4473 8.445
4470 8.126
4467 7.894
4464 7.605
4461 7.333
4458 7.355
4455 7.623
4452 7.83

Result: 2.2 A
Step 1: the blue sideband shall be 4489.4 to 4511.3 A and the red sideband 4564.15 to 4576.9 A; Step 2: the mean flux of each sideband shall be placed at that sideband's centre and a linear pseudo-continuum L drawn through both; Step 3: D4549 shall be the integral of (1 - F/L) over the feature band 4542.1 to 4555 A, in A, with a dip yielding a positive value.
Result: 0.7 A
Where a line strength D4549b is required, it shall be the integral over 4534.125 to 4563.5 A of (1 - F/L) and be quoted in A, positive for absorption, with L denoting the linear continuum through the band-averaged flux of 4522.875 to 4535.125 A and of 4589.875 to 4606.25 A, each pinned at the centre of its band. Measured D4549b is -1.31 A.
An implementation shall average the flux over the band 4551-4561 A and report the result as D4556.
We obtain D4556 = 8.7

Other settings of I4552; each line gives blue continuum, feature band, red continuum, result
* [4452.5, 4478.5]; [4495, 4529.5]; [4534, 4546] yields -2.24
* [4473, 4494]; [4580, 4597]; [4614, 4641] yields 0.98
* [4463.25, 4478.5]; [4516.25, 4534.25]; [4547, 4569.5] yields 0.47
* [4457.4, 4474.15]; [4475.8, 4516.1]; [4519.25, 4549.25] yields -3.32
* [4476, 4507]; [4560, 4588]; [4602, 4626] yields 0.73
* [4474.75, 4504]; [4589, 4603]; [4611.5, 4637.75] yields 0.72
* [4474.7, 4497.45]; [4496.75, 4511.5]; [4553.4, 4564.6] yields -0.68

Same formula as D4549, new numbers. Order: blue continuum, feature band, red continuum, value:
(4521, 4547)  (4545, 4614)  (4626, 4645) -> -0.3 A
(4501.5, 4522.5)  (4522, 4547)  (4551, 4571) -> 2.0 A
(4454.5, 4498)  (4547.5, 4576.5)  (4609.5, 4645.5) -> -0.4 A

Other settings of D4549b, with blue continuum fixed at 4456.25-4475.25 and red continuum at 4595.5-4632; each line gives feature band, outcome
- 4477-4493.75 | -0.87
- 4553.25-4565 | -0.52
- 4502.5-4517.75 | -1.77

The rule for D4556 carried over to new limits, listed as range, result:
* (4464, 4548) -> 8.49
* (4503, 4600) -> 8.59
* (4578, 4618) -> 8.61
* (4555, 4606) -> 8.62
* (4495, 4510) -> 8.86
